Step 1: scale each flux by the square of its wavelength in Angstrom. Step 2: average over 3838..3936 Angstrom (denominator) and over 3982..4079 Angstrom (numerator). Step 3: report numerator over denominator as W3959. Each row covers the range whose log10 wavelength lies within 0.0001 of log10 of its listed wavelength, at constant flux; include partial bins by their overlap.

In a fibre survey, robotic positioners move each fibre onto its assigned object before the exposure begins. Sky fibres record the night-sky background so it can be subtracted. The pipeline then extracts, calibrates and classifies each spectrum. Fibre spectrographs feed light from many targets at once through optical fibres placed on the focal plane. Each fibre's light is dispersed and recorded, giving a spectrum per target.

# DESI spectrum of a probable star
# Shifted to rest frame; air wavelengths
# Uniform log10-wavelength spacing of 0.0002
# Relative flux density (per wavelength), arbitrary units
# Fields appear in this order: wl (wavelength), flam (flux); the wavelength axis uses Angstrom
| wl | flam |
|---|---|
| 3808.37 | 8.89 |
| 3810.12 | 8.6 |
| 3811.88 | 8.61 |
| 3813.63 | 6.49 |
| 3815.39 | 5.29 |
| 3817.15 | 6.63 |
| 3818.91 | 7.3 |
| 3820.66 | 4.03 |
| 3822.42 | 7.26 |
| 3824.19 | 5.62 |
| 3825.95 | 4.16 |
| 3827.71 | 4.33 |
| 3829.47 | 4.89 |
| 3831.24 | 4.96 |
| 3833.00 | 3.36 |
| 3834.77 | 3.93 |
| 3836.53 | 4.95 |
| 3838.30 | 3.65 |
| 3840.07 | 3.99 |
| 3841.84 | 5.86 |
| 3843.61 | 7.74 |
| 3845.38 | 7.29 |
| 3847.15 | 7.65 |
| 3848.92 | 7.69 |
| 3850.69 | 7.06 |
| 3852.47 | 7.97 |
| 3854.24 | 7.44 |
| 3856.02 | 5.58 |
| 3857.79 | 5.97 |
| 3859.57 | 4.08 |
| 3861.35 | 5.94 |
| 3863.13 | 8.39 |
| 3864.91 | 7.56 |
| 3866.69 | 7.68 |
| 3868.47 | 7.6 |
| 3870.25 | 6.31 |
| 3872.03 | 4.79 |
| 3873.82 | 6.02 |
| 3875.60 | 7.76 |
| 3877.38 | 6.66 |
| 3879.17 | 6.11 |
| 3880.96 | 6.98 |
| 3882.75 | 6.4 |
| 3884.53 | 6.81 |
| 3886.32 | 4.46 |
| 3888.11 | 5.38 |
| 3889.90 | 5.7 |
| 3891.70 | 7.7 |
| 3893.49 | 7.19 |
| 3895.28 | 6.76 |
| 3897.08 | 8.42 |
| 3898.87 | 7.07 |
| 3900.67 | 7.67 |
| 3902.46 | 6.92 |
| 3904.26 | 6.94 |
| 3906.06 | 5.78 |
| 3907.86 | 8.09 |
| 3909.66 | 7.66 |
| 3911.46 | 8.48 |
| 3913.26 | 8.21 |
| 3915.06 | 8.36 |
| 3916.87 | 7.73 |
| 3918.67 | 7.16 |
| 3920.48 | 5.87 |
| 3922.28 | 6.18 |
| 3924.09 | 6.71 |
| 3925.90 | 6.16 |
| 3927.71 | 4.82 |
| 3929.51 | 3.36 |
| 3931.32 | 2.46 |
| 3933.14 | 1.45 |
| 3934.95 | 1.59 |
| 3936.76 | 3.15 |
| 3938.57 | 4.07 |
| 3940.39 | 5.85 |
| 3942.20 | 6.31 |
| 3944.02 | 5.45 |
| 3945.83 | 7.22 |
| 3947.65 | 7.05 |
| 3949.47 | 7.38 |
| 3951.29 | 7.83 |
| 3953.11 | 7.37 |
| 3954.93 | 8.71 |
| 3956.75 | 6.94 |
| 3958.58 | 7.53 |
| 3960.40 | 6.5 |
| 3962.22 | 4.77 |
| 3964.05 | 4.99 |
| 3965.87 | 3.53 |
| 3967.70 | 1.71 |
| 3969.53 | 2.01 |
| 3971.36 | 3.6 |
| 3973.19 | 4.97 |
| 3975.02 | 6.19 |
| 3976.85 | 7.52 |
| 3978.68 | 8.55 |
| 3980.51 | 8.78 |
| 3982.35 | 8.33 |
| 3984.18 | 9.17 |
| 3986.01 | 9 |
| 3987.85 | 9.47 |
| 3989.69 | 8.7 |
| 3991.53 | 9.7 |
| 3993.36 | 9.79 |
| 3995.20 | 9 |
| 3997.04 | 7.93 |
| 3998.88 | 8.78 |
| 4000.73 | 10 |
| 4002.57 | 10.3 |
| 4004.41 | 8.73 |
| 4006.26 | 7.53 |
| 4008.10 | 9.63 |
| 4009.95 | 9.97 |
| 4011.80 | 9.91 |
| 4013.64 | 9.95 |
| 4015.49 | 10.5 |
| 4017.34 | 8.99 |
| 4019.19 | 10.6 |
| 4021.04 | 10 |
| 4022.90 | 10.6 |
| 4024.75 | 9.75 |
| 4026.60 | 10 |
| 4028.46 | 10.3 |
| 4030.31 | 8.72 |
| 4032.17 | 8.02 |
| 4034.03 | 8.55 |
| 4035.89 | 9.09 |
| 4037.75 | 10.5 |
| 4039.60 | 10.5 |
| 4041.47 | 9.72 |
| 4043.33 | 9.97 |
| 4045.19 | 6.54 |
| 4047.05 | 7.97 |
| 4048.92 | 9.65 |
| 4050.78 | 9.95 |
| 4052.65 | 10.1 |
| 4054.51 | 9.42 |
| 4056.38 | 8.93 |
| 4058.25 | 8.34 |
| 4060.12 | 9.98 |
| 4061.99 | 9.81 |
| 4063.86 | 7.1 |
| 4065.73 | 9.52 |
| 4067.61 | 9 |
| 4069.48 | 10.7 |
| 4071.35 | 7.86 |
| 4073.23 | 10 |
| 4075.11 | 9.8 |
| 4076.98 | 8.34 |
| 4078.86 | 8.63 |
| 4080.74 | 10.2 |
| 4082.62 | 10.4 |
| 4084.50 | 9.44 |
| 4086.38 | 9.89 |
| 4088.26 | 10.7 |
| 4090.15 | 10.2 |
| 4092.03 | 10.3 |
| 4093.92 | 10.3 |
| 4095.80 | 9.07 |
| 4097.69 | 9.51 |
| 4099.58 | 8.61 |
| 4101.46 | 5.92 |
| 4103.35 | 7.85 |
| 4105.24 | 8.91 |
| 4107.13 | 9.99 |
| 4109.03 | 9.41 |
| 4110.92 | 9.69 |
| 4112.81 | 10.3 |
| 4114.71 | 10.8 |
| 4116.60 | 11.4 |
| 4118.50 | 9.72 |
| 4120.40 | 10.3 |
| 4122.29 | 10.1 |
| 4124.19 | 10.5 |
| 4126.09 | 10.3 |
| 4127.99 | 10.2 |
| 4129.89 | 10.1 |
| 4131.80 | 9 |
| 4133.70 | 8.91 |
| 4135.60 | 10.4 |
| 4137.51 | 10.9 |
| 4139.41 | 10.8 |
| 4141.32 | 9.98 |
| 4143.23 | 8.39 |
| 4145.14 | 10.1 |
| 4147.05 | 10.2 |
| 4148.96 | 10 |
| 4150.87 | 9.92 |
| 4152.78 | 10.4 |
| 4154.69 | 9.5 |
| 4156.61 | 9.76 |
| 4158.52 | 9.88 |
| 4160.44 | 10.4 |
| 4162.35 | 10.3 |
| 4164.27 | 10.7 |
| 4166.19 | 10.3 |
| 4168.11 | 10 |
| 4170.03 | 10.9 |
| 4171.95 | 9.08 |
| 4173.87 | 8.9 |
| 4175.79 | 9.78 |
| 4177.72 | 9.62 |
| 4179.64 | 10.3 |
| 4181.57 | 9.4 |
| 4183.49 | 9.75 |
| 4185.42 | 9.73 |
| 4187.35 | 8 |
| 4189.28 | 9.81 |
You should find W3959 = 1.57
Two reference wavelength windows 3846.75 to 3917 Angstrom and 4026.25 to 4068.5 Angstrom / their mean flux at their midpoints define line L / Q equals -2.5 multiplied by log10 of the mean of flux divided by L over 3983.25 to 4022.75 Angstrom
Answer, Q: -0.10 mag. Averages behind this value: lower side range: 6.91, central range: 9.44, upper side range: 9.19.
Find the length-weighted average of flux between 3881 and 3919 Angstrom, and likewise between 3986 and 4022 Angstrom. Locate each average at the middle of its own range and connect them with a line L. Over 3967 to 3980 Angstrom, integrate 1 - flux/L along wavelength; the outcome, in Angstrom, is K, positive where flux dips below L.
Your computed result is 5.4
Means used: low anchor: 7.09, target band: 5.11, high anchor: 9.43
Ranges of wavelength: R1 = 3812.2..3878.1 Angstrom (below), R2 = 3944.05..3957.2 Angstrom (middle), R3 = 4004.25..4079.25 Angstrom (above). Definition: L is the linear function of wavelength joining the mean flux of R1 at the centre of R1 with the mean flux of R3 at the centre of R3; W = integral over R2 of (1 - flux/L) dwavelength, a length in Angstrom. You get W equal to 0.8 Angstrom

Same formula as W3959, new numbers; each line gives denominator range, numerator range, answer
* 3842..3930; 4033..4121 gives 1.53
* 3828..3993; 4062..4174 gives 1.70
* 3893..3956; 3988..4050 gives 1.56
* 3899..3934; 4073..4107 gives 1.61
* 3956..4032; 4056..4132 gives 1.23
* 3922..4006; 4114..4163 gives 1.68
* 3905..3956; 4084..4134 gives 1.74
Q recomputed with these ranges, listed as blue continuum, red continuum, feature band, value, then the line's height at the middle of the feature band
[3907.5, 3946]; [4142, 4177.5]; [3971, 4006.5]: -0.23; 6.8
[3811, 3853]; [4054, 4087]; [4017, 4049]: -0.08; 8.75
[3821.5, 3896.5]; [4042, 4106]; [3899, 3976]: 0.23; 7.26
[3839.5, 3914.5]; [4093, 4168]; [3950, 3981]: 0.30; 7.87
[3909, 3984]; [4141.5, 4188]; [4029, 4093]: -0.17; 7.98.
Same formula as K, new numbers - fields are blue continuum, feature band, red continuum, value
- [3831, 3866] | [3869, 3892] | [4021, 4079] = 1.29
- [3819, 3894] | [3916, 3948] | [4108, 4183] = 8.97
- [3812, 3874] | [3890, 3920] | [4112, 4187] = -2.69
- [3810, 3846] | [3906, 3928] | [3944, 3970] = -4.66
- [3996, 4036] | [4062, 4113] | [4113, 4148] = 2.86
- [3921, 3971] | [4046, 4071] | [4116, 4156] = -3.58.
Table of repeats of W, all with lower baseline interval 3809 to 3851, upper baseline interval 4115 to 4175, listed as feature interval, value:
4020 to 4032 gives -1.8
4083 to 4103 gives 0.0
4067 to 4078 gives -0.2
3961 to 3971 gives 5.4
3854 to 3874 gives -0.3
